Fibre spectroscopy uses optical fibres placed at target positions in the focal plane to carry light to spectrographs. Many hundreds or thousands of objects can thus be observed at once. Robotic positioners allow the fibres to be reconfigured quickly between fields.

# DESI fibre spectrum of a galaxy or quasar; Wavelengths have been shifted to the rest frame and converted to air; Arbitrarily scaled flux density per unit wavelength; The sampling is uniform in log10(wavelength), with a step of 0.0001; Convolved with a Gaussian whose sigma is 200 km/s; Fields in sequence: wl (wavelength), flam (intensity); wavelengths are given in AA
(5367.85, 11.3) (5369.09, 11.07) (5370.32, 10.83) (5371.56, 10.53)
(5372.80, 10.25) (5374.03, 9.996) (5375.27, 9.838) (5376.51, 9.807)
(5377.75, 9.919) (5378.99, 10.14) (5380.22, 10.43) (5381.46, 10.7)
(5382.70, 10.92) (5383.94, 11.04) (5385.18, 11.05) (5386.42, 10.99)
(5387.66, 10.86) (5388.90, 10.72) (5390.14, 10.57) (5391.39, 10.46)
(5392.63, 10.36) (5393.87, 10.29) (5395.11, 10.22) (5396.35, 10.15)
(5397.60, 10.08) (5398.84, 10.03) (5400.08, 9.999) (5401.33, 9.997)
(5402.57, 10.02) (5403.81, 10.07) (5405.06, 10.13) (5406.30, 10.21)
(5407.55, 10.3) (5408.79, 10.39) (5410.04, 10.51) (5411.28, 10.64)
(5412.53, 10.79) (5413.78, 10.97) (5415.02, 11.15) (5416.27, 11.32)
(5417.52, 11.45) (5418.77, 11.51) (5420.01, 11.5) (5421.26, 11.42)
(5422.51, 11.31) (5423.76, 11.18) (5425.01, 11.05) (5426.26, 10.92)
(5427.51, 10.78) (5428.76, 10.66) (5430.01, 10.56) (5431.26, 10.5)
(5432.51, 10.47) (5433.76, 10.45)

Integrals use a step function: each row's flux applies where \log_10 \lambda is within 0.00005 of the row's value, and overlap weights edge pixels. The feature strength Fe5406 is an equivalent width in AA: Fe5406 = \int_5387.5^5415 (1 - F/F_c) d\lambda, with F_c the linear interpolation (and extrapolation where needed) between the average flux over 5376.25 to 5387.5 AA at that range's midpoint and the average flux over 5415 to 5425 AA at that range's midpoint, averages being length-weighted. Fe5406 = 1.53 AA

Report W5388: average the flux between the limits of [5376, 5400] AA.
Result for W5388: 10.5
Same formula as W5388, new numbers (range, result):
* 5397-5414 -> 10.3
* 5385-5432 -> 10.7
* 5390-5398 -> 10.3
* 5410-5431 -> 11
